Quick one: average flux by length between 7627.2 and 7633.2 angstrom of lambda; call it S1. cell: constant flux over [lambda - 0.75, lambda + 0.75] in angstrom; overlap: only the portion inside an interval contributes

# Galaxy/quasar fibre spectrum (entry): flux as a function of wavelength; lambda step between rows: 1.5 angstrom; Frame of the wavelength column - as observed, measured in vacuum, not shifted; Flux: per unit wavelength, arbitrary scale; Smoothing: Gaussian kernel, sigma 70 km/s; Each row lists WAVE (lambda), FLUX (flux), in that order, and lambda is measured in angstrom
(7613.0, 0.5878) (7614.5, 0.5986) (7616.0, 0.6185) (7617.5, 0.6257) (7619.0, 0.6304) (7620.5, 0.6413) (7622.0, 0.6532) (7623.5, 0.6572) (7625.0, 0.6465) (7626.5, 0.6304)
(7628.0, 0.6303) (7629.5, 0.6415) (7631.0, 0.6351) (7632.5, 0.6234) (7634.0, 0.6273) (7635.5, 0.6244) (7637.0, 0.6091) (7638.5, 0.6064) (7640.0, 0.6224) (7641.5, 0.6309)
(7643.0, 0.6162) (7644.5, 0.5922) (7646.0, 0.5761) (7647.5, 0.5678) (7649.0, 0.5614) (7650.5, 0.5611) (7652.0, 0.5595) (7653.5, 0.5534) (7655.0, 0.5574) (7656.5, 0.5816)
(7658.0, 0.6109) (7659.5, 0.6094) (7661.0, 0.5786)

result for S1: 0.633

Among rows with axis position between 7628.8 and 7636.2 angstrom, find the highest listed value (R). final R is 0.6415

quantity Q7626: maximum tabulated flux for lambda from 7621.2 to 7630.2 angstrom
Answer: 0.6572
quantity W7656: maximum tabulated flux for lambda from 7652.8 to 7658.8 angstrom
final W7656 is 0.6109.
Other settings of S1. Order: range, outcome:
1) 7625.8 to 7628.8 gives 0.631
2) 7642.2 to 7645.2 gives 0.605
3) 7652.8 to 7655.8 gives 0.556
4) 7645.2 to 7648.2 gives 0.572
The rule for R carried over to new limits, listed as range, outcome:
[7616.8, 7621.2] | 0.6413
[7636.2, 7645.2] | 0.6309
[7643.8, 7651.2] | 0.5922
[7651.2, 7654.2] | 0.5595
